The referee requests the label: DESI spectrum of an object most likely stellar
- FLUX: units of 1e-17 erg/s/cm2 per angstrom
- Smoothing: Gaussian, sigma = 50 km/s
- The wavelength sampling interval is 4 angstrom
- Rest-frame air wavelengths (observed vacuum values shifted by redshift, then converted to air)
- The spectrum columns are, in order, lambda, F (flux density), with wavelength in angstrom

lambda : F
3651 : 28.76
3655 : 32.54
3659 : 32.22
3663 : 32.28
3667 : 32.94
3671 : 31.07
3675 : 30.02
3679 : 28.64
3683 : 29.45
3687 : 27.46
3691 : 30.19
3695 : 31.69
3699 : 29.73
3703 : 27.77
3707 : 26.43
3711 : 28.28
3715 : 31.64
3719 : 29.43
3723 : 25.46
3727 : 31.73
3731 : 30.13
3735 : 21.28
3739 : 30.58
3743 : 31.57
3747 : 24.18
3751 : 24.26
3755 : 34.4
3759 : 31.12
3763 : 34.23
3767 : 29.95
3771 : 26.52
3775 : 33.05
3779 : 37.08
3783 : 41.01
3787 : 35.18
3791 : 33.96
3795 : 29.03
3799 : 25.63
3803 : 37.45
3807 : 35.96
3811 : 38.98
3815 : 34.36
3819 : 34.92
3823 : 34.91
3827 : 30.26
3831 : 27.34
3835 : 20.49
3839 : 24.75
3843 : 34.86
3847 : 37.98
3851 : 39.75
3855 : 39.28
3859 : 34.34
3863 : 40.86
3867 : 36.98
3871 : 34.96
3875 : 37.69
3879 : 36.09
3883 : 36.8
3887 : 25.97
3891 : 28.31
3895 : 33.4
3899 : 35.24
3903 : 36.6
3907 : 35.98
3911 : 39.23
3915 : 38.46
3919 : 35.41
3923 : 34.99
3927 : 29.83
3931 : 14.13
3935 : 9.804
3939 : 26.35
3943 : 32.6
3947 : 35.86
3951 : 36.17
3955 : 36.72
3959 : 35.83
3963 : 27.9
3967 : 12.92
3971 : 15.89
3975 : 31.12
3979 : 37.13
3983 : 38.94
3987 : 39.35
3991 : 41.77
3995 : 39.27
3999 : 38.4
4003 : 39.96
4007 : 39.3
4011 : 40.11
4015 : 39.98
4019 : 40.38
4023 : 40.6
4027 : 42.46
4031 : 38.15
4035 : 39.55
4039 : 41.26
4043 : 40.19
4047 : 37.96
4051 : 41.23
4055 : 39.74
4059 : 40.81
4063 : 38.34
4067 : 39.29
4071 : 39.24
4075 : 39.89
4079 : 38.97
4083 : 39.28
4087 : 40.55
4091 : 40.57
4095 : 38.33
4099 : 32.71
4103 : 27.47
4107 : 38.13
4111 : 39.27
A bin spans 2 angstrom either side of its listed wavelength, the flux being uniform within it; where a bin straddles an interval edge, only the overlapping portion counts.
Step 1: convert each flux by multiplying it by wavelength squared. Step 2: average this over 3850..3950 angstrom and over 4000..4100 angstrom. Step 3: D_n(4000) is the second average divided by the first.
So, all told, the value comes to 1.29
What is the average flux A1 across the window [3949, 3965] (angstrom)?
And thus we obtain 34.2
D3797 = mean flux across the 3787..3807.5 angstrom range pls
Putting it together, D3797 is 32.4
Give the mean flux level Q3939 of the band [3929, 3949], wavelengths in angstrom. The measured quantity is 23.7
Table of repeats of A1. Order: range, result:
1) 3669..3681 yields 29.9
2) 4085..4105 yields 35.9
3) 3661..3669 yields 32.6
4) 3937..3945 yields 29.5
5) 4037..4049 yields 39.8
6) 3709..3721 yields 29.8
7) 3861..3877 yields 37.6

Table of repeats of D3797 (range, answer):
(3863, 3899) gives 34.2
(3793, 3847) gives 31.7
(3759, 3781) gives 32.1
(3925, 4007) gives 31.2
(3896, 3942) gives 30.7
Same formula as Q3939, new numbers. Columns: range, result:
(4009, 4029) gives 40.7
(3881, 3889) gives 31.4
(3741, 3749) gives 27.9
